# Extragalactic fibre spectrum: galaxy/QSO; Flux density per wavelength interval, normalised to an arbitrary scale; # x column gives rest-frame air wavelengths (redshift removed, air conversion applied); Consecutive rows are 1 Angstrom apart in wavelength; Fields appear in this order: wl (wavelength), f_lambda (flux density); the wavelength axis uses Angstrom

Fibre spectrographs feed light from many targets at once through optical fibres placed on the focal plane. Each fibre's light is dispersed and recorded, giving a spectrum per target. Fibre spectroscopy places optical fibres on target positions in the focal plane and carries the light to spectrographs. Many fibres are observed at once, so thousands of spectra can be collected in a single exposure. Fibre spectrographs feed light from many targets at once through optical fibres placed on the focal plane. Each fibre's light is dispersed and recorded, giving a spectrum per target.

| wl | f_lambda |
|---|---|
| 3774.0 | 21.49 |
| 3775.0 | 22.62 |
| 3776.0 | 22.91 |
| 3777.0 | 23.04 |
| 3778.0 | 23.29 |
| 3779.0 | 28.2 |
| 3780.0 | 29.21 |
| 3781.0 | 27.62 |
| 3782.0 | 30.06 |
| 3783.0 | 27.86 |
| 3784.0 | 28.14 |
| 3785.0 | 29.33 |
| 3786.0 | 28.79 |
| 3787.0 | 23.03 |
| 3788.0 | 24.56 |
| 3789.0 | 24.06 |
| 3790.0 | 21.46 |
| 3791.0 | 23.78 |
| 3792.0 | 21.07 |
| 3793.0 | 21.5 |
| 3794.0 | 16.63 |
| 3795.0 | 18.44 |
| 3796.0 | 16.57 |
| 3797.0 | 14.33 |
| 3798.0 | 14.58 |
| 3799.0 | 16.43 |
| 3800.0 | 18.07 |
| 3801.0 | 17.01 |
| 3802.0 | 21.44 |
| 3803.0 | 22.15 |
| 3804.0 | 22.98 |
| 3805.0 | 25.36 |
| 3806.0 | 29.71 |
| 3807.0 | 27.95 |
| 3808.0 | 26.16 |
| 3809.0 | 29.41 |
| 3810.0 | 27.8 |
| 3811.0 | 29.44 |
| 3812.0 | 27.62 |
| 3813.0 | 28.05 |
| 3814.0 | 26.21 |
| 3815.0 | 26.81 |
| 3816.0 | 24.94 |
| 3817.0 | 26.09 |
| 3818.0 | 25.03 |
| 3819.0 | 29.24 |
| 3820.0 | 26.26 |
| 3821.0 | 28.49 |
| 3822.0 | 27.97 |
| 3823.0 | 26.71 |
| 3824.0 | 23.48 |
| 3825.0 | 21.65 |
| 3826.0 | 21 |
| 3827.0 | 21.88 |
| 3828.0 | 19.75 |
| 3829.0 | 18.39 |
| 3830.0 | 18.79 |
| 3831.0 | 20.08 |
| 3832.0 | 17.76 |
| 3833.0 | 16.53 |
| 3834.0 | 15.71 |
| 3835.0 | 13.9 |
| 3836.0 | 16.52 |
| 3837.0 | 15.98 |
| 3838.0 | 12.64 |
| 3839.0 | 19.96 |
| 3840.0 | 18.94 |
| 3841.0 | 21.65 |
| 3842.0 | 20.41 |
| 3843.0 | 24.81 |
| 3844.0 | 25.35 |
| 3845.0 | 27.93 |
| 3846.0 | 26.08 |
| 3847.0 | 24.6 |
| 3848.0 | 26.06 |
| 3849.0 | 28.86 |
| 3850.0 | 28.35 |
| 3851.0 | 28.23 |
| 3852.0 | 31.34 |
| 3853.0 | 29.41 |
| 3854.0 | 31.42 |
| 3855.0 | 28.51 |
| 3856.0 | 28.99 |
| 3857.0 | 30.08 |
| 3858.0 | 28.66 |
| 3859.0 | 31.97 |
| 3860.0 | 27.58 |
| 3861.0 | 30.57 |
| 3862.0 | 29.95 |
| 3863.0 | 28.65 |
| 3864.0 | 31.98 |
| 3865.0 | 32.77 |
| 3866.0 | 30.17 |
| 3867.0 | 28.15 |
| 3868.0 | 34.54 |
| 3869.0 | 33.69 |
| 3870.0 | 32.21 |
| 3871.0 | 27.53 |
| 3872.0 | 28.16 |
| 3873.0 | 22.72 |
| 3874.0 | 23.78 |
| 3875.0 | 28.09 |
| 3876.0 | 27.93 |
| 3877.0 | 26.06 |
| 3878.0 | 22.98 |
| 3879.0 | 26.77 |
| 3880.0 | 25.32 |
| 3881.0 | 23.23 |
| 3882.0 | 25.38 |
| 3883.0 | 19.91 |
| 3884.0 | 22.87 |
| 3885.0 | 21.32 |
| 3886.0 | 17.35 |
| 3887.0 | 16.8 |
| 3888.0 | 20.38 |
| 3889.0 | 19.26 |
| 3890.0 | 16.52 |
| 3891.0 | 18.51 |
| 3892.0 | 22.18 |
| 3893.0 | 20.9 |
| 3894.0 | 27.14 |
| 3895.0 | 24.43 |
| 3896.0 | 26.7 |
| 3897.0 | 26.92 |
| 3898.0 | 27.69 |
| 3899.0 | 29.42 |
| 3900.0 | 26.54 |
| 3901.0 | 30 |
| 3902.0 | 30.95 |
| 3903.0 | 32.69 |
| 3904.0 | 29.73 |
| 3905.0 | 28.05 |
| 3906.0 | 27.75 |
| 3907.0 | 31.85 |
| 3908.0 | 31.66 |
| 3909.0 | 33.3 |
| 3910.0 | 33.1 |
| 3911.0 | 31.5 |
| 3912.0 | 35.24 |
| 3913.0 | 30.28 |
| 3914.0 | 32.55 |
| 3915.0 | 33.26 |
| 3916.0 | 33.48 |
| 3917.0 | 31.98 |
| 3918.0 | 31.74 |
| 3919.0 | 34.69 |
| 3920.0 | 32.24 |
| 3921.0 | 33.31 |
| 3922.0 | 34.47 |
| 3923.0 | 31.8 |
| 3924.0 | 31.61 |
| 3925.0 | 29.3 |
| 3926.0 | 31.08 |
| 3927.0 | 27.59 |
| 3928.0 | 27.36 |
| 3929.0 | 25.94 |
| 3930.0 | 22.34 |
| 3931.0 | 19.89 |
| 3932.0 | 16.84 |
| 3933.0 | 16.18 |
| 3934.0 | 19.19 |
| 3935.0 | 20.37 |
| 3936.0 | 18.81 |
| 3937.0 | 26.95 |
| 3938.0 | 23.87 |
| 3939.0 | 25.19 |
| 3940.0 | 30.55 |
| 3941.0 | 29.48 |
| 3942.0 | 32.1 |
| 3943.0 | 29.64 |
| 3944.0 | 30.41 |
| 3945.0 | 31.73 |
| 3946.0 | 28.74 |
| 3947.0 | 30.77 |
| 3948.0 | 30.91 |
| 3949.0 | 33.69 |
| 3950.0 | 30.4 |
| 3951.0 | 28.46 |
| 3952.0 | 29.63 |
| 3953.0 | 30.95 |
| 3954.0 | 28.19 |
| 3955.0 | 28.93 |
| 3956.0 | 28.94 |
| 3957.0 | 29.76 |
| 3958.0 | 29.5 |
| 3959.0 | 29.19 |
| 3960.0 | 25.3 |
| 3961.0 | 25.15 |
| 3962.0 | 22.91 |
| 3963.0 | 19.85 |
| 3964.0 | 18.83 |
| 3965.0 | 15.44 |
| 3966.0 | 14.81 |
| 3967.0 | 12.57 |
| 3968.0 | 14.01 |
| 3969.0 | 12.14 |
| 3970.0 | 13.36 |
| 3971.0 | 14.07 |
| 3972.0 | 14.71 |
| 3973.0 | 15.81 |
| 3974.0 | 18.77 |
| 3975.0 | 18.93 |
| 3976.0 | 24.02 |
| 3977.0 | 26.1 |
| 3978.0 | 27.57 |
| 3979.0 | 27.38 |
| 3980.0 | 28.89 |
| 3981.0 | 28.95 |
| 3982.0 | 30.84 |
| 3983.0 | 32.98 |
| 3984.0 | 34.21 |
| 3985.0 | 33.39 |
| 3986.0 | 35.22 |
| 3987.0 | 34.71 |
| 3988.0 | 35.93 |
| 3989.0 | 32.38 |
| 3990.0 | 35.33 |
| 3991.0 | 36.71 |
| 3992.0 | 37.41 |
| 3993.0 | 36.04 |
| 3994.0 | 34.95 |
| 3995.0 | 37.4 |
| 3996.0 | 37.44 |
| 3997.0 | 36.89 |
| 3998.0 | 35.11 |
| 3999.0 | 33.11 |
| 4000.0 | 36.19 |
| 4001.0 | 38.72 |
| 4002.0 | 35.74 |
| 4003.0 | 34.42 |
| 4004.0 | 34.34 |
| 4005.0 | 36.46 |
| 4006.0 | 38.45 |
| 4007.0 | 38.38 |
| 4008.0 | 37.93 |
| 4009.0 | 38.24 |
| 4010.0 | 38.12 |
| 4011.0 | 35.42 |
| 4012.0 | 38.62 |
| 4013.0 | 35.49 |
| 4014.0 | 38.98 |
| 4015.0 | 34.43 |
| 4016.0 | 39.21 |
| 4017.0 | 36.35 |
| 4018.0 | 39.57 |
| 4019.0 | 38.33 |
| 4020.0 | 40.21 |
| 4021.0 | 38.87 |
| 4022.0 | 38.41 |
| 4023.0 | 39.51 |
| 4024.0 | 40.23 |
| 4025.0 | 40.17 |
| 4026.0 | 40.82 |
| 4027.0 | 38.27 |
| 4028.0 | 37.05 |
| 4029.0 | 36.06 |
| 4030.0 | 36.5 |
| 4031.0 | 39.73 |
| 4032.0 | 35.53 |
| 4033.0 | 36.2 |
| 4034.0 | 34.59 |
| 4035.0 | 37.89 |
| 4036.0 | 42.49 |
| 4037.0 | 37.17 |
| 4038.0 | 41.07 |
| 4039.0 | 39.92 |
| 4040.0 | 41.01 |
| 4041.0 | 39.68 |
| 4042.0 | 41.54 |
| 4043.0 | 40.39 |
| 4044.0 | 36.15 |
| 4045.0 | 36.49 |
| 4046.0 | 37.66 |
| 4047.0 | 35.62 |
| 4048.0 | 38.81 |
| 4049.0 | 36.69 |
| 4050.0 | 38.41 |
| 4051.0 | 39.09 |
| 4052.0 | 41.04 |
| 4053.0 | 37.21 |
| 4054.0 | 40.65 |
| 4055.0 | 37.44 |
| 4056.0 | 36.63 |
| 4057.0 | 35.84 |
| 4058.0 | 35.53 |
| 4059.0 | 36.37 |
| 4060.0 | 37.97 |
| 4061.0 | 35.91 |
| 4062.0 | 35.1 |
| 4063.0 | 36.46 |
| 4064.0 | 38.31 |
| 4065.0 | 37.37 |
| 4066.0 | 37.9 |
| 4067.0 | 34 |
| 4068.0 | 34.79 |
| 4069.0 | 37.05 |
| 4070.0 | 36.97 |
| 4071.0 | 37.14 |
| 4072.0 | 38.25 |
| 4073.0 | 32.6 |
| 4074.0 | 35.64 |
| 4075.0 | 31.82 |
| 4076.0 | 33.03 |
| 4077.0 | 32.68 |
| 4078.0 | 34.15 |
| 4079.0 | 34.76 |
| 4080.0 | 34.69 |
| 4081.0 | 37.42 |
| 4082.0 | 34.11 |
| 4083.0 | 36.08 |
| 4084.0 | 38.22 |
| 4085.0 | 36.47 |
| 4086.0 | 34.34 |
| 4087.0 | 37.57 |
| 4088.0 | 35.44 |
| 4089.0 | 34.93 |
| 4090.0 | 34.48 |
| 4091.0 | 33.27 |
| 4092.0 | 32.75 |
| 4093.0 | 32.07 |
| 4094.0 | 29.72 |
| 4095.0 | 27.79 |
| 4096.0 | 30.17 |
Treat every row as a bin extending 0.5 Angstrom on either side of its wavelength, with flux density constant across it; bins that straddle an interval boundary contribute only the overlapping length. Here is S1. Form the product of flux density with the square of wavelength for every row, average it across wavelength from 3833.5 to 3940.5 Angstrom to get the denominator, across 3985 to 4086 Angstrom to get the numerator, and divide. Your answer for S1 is 1.50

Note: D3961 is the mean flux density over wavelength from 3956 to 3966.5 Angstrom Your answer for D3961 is 23.4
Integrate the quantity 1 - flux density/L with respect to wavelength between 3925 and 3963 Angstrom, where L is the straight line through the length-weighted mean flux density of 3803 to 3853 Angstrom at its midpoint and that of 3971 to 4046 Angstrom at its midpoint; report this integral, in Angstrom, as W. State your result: 5.21 Angstrom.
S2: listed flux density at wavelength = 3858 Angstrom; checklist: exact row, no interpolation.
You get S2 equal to 28.66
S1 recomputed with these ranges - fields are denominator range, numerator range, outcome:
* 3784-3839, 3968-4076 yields 1.74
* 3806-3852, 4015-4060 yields 1.80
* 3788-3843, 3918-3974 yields 1.23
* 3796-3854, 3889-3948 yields 1.27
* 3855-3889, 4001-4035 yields 1.51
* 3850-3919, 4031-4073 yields 1.47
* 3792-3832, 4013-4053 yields 1.86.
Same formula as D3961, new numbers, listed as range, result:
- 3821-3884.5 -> 25.1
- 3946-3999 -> 27.5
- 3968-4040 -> 33.9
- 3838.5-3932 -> 27.5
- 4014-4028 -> 38.7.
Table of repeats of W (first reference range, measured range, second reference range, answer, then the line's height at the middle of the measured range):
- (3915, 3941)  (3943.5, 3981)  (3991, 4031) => 8.4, 31.4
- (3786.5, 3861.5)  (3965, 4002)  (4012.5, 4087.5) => 5.8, 33.3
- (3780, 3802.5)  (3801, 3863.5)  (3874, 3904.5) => -4.3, 23.1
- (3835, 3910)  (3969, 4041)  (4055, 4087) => -3.5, 32.6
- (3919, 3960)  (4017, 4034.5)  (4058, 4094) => -3.0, 32.6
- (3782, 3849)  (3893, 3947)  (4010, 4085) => 1.3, 29.4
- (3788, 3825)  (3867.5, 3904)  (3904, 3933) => 3.7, 28.1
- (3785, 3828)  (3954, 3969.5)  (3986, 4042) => 5.4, 34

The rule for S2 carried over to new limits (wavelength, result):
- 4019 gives 38.33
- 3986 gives 35.22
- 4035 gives 37.89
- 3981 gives 28.95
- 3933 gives 16.18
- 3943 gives 29.64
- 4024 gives 40.23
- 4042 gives 41.54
